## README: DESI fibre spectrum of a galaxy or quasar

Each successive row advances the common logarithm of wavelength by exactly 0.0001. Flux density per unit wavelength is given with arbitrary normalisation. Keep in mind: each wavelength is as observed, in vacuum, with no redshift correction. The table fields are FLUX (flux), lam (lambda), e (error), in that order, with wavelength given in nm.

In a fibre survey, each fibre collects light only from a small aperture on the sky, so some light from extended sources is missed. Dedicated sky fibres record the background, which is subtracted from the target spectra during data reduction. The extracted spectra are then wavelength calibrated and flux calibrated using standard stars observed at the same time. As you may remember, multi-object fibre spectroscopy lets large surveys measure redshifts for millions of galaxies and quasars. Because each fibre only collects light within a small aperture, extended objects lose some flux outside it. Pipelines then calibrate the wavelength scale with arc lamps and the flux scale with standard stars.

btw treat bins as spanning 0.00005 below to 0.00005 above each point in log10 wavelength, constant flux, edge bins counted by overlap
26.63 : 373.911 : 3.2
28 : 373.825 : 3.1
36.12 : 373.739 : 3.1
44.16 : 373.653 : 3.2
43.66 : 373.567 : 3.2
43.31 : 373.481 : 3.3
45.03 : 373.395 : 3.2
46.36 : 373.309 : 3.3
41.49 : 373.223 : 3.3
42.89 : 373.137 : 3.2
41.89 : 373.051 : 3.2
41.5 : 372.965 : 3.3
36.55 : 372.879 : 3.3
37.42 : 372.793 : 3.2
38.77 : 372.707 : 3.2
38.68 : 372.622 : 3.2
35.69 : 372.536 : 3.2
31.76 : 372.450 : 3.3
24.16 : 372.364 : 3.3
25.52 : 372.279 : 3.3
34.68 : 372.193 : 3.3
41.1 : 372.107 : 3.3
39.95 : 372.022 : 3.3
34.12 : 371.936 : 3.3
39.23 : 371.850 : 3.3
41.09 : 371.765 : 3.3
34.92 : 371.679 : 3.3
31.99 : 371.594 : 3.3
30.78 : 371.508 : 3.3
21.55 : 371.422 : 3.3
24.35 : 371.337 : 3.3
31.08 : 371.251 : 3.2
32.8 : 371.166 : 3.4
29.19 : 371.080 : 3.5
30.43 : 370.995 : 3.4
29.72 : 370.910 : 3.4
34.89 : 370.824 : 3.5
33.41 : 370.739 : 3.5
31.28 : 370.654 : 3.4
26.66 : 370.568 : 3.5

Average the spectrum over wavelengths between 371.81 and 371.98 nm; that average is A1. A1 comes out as 36.5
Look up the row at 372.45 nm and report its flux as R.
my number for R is 31.76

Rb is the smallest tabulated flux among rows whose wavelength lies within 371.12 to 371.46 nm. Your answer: 21.55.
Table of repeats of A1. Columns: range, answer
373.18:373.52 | 44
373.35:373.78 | 42.5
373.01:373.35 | 43.1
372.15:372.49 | 29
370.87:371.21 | 30.6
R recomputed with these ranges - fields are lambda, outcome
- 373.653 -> 44.16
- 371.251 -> 31.08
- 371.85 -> 39.23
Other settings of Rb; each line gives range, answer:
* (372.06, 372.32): 25.52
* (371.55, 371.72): 31.99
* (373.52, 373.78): 36.12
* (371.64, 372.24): 34.12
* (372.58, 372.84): 37.42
